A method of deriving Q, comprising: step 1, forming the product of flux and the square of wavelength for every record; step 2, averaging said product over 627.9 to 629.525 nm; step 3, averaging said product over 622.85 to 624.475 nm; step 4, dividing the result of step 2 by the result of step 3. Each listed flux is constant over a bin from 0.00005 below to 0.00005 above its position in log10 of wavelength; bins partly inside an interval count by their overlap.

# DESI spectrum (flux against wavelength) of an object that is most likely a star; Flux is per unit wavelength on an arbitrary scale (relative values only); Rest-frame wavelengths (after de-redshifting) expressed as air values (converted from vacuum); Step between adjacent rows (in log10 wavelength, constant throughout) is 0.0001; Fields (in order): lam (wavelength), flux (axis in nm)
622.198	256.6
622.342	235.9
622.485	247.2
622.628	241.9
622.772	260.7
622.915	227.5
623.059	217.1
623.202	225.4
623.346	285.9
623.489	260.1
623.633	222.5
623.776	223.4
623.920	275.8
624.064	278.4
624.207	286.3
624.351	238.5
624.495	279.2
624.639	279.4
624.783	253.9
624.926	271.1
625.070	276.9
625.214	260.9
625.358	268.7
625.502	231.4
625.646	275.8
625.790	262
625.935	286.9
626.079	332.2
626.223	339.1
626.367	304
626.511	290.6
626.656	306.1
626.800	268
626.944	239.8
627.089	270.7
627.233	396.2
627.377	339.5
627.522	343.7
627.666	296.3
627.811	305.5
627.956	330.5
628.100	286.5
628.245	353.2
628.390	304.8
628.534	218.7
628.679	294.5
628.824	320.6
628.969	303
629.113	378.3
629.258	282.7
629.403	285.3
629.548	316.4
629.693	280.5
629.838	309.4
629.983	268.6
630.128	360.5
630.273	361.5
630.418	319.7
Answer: 1.24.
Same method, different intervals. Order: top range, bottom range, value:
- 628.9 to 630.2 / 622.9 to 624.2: 1.27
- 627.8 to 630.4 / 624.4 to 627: 1.12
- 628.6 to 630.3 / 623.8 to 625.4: 1.18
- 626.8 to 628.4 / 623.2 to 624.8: 1.22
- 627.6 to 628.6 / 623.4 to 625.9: 1.16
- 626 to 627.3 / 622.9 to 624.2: 1.24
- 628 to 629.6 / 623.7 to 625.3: 1.16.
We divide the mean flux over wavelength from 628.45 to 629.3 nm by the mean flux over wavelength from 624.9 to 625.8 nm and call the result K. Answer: 1.14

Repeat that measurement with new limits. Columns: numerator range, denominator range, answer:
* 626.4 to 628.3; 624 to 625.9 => 1.16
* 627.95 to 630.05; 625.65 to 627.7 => 0.99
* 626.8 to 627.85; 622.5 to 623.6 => 1.27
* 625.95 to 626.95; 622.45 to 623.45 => 1.23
